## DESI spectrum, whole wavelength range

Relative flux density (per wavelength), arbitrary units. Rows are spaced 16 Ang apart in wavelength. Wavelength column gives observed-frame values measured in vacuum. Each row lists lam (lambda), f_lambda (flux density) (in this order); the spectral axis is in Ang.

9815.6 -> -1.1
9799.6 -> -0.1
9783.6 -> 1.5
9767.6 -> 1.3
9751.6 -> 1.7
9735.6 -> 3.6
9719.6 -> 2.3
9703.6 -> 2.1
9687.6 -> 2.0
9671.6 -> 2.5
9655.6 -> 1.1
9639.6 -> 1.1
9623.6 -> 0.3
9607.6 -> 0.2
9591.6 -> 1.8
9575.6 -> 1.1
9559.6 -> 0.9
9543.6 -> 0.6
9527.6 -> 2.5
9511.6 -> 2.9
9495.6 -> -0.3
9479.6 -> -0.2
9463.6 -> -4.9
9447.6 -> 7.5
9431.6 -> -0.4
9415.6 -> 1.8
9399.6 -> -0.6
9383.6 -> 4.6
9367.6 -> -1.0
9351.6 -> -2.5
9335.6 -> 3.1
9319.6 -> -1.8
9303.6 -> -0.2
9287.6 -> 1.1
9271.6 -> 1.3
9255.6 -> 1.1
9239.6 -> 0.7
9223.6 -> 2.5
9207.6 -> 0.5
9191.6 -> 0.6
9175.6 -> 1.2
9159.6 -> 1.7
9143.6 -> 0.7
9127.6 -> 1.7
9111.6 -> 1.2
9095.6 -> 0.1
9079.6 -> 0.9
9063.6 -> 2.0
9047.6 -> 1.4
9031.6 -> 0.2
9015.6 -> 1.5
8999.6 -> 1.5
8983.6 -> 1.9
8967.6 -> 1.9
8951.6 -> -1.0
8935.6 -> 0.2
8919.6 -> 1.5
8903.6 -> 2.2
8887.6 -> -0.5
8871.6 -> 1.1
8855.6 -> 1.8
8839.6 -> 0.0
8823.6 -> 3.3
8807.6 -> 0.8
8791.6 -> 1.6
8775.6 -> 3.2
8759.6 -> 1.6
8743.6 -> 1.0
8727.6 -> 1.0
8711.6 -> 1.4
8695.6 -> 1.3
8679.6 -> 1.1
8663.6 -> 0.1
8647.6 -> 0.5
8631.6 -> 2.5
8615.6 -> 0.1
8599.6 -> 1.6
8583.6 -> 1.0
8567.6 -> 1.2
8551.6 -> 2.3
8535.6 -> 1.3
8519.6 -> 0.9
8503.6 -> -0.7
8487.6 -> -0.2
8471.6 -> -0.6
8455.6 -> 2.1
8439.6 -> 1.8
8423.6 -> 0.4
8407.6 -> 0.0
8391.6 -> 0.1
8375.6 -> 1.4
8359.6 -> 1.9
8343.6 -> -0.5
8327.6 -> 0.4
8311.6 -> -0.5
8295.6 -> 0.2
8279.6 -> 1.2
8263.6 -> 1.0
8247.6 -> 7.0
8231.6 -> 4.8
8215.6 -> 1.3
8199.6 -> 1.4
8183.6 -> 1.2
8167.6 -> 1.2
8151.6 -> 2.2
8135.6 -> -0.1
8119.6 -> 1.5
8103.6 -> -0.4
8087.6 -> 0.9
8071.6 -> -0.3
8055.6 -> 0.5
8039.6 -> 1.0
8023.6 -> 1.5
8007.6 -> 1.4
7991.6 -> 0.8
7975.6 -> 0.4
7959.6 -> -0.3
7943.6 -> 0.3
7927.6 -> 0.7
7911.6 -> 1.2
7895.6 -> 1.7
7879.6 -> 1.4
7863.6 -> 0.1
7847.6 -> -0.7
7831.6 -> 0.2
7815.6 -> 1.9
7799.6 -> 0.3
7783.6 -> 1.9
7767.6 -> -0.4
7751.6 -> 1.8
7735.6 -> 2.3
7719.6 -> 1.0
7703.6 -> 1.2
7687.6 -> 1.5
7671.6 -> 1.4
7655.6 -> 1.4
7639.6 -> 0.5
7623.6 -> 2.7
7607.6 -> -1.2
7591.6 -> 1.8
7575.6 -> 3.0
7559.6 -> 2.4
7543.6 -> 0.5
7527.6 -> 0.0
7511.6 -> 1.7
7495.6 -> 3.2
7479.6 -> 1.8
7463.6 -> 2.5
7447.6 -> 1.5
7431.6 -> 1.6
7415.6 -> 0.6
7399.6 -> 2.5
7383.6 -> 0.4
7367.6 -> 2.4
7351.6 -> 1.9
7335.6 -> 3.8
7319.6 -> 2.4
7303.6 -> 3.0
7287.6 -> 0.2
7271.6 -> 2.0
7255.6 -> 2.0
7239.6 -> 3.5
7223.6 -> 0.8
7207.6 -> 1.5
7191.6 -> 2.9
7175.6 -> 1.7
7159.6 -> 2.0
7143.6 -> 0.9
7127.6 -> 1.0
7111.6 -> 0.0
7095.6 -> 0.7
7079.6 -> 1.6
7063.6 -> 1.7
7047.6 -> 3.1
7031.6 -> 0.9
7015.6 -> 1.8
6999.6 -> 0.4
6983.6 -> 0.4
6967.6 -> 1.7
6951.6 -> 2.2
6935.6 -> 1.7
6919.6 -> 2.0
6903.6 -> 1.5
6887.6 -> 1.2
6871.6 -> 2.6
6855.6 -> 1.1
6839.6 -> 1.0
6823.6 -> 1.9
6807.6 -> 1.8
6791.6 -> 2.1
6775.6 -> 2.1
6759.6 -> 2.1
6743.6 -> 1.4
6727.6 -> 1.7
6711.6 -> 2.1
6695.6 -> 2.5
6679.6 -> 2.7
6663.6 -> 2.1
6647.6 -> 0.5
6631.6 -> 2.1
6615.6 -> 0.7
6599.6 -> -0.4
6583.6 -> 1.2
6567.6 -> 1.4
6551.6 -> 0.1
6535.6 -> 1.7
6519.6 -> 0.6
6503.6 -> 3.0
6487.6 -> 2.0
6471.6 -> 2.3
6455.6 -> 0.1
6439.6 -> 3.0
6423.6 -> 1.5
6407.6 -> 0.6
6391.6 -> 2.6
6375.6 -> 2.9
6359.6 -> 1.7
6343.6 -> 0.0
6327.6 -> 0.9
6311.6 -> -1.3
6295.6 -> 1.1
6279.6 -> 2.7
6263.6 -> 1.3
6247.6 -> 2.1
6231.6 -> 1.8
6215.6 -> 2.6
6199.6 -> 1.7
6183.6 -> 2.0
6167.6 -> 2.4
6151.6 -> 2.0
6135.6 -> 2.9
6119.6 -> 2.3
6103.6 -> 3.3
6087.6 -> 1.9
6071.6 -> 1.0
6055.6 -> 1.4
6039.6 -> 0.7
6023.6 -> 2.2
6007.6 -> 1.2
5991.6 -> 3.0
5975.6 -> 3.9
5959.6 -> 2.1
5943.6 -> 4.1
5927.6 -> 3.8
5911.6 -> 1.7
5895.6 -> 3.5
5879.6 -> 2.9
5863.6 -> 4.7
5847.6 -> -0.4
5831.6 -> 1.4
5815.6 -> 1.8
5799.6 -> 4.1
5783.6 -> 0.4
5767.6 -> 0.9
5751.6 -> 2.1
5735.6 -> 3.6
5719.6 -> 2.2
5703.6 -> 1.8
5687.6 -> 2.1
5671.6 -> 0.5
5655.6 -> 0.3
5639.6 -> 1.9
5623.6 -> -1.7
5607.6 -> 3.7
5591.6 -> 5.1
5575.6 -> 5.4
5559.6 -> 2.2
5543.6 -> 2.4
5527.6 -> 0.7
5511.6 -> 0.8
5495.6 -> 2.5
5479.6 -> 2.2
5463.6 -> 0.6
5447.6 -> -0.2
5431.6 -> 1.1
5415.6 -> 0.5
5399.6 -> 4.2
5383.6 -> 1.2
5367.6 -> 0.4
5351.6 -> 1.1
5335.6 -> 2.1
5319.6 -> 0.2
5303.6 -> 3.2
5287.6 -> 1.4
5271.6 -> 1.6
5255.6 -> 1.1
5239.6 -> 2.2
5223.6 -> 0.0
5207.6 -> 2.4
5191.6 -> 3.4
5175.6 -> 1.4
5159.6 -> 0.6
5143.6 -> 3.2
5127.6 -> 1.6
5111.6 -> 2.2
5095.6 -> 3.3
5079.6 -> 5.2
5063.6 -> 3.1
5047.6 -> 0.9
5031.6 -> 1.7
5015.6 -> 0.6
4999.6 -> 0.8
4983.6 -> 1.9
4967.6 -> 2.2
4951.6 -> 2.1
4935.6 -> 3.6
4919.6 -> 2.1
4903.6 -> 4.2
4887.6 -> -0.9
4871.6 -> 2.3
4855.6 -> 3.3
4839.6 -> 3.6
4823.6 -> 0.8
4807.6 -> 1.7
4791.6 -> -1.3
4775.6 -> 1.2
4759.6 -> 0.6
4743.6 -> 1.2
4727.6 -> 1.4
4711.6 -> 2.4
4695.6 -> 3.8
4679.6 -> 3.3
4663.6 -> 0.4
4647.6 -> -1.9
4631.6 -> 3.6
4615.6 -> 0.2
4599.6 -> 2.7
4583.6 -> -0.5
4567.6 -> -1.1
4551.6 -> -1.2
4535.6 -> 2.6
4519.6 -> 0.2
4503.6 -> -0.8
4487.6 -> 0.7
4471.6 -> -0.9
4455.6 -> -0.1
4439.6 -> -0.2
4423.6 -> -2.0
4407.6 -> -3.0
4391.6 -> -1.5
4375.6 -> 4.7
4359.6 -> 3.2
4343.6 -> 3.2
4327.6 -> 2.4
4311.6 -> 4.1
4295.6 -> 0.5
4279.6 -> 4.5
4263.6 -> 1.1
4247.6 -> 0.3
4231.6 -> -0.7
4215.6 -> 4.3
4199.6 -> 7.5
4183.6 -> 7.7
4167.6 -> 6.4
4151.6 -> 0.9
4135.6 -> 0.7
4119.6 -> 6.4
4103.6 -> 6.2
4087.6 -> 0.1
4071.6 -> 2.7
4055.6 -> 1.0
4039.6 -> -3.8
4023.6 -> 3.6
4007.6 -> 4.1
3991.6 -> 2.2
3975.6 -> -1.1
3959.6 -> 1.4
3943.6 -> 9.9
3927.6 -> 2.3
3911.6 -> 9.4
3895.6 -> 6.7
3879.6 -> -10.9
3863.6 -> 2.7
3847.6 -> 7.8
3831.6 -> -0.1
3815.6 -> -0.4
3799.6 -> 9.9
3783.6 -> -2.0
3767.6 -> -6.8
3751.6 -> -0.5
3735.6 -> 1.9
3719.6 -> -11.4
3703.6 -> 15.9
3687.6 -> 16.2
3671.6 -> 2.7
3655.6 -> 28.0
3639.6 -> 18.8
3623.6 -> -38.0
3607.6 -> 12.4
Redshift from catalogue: 1.210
